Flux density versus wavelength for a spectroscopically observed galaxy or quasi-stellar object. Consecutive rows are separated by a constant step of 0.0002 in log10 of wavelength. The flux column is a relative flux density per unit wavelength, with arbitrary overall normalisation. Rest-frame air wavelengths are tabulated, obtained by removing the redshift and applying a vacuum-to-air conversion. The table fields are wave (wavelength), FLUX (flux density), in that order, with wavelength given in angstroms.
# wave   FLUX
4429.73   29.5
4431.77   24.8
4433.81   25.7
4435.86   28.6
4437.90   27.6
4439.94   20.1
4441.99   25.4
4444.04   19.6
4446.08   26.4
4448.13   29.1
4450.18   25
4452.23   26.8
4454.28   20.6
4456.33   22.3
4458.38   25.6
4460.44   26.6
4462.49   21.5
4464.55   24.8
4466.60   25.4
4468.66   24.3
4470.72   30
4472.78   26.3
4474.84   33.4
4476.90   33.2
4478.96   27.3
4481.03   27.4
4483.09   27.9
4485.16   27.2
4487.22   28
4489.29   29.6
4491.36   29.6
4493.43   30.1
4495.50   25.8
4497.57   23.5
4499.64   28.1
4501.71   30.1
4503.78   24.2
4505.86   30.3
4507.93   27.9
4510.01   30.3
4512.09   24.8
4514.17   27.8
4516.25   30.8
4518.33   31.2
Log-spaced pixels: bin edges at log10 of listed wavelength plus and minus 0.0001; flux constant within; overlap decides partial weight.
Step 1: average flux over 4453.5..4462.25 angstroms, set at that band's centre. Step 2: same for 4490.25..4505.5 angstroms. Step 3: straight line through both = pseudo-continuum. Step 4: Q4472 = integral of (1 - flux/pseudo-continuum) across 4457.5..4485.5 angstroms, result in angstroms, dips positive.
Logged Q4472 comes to -2.5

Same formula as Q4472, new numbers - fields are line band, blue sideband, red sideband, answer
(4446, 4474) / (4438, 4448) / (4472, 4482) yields 1.4 angstroms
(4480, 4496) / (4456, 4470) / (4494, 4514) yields -1.2 angstroms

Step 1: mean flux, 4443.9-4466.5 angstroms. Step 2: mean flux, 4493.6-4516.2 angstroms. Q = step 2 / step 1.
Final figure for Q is 1.1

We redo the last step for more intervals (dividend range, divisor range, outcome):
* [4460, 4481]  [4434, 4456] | 1.10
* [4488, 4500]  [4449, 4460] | 1.14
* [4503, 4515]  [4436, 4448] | 1.12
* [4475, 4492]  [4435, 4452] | 1.15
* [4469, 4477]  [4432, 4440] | 1.15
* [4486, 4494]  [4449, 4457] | 1.23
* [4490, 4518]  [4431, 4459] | 1.13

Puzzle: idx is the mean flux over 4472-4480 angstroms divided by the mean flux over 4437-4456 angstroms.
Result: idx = 1.24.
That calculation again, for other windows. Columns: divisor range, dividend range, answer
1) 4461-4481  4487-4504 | 1.02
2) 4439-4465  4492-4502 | 1.14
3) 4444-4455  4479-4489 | 1.10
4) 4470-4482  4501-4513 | 0.94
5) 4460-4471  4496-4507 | 1.09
